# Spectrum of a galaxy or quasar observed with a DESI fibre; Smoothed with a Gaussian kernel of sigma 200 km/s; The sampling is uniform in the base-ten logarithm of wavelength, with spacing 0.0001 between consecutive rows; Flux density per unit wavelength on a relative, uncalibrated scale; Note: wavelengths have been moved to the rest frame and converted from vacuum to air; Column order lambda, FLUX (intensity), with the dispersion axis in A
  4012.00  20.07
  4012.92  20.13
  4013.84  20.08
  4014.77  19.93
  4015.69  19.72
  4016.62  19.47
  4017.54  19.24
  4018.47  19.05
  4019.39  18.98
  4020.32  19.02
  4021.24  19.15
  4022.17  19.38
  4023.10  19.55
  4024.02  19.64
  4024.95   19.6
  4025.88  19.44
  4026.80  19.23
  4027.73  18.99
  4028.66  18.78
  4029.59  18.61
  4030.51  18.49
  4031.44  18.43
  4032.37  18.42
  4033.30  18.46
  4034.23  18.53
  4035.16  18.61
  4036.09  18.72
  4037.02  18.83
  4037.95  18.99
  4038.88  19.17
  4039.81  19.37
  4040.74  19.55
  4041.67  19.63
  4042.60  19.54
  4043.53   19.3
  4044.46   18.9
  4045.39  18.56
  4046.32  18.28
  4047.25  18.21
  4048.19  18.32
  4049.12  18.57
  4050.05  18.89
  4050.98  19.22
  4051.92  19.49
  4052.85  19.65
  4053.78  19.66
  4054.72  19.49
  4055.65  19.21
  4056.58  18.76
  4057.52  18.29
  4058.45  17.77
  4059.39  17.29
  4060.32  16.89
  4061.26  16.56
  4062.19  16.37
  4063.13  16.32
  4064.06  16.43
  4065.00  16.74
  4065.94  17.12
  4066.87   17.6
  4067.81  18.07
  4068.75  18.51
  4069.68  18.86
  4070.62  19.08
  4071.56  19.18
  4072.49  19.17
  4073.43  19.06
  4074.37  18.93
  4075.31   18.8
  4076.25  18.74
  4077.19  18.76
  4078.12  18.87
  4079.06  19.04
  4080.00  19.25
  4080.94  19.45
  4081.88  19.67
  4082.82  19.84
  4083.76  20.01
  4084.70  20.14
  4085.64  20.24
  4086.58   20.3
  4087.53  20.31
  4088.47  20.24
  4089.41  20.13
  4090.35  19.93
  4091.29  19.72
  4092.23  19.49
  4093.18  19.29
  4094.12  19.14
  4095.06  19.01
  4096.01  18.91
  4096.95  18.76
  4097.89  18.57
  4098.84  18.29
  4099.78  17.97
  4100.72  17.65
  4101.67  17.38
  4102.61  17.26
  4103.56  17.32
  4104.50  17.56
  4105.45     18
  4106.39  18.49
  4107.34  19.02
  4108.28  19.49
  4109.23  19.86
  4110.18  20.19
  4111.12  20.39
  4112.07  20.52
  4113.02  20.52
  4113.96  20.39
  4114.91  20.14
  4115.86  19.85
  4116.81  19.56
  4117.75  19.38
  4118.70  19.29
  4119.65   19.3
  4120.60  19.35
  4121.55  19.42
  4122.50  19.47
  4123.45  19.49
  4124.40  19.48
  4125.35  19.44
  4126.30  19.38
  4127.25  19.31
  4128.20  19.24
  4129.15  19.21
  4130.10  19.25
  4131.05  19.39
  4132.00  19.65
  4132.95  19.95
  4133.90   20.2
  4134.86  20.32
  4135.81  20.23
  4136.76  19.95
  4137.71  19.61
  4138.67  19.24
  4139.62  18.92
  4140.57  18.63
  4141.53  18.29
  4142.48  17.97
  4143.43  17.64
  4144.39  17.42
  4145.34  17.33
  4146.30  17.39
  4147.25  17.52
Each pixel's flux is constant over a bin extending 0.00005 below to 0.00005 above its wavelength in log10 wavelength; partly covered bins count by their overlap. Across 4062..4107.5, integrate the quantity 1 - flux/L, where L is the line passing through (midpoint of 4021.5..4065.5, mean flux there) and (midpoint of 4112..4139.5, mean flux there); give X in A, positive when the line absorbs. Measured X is 1.0 A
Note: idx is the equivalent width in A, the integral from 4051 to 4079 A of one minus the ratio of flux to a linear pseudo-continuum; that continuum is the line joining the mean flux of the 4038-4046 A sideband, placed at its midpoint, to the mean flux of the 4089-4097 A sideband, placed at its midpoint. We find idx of 1.5 A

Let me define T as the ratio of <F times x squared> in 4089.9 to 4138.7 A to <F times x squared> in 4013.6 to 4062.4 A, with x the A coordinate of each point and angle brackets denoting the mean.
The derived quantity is 1.1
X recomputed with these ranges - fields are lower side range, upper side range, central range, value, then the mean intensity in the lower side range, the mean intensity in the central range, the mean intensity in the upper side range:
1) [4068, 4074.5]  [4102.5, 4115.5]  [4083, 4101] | -0.3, 18.9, 19.4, 19.3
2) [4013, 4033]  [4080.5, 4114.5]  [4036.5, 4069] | 1.4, 19.2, 18.4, 19.3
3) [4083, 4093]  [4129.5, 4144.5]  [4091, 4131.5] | 1.0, 20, 19.1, 19.2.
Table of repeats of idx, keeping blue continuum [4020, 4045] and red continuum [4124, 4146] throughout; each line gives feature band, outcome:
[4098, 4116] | 0.1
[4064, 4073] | 0.4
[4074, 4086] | -0.2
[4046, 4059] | 0.2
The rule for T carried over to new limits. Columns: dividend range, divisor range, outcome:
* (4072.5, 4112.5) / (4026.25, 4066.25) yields 1.06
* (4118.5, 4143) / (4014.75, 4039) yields 1.07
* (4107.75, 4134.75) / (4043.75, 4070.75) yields 1.12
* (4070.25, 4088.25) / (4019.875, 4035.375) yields 1.05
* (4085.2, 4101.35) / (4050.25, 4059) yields 1.03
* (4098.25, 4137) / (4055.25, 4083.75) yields 1.08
